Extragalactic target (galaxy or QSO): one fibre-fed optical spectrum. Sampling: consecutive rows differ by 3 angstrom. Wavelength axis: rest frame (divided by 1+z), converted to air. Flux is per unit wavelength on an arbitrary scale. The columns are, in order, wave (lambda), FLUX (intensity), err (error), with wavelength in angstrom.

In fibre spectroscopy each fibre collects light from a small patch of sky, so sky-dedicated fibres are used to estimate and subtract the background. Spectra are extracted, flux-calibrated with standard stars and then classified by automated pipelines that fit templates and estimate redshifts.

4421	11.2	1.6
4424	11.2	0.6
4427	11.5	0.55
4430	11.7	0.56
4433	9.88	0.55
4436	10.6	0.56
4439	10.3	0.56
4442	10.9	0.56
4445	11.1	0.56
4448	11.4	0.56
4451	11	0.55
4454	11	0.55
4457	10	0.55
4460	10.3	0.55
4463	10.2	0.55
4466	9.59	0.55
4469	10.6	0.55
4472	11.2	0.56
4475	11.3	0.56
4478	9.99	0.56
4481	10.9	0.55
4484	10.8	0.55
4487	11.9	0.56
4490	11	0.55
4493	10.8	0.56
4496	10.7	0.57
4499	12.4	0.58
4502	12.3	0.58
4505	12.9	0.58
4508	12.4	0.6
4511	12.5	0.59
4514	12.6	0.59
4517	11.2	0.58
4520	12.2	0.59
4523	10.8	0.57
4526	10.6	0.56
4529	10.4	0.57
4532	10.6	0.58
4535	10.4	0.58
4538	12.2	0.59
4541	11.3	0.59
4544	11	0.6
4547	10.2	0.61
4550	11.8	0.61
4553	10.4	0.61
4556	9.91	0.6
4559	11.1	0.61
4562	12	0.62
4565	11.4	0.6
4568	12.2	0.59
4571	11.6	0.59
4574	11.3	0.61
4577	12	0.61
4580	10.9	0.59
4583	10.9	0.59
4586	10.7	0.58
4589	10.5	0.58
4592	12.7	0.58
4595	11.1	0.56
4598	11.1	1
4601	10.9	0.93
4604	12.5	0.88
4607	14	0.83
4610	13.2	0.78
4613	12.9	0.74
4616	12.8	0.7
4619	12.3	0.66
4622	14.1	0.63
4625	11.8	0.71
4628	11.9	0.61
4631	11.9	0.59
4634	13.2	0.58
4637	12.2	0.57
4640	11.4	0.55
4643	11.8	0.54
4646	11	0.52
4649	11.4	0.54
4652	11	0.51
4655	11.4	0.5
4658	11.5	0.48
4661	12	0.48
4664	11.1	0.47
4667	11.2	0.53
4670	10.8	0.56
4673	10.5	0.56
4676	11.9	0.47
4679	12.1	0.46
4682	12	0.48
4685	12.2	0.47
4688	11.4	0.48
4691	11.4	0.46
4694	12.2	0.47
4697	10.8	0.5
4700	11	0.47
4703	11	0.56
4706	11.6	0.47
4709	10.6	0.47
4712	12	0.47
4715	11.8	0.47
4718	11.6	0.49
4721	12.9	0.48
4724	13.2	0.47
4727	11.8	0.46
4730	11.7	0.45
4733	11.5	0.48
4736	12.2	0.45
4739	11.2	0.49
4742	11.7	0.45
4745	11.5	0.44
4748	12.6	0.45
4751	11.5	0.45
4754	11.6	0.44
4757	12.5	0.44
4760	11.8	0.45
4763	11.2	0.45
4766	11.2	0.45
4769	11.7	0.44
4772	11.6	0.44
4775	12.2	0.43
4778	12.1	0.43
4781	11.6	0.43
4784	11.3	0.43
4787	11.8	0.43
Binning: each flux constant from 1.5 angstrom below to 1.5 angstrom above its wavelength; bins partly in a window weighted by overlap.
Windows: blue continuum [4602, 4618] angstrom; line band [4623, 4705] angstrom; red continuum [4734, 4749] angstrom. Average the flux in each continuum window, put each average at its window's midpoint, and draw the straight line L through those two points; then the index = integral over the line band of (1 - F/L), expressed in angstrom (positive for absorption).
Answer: 6.1 angstrom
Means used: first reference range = 13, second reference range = 11.8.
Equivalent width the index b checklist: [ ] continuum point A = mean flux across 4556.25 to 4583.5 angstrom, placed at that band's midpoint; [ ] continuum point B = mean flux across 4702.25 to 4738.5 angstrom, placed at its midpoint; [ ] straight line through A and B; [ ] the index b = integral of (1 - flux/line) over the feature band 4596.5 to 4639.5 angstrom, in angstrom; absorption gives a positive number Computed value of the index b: -3.3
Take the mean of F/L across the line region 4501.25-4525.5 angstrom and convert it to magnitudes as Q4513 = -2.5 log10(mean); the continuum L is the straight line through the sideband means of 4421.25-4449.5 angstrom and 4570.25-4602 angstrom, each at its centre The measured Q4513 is -0.09 mag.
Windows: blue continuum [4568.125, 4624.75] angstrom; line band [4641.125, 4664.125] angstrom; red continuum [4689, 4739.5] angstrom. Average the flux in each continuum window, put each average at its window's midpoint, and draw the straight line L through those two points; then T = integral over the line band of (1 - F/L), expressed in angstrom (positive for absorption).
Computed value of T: 0.8 angstrom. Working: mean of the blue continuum 12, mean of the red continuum 11.7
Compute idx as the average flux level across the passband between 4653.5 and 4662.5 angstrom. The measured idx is 11.6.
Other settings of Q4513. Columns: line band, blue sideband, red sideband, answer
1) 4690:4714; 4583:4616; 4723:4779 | 0.05 mag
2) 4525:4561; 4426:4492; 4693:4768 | 0.02 mag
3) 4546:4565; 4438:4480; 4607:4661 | 0.05 mag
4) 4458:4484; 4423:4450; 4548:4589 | 0.05 mag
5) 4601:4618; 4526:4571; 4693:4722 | -0.15 mag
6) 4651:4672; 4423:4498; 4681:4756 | 0.02 mag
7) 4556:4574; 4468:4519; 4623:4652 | 0.02 mag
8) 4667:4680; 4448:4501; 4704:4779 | 0.03 mag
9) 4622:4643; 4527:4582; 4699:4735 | -0.07 mag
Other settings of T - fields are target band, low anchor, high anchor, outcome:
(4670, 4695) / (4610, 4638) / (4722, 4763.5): 1.2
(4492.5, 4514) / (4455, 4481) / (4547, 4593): -2.8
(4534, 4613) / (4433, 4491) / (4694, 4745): -2.4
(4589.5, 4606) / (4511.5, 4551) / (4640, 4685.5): -0.5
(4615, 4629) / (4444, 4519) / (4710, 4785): -1.3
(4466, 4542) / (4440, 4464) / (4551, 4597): -2.5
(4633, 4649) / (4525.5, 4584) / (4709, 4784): -0.6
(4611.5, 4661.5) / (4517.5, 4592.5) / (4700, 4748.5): -2.6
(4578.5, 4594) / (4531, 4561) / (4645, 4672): -0.1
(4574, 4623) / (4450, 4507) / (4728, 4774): -2.9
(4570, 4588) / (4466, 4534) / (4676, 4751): 0.4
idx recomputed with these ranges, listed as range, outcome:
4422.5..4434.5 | 11.1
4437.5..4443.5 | 10.6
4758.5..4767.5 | 11.4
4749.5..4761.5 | 11.8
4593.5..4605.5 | 11.4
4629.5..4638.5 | 12.4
